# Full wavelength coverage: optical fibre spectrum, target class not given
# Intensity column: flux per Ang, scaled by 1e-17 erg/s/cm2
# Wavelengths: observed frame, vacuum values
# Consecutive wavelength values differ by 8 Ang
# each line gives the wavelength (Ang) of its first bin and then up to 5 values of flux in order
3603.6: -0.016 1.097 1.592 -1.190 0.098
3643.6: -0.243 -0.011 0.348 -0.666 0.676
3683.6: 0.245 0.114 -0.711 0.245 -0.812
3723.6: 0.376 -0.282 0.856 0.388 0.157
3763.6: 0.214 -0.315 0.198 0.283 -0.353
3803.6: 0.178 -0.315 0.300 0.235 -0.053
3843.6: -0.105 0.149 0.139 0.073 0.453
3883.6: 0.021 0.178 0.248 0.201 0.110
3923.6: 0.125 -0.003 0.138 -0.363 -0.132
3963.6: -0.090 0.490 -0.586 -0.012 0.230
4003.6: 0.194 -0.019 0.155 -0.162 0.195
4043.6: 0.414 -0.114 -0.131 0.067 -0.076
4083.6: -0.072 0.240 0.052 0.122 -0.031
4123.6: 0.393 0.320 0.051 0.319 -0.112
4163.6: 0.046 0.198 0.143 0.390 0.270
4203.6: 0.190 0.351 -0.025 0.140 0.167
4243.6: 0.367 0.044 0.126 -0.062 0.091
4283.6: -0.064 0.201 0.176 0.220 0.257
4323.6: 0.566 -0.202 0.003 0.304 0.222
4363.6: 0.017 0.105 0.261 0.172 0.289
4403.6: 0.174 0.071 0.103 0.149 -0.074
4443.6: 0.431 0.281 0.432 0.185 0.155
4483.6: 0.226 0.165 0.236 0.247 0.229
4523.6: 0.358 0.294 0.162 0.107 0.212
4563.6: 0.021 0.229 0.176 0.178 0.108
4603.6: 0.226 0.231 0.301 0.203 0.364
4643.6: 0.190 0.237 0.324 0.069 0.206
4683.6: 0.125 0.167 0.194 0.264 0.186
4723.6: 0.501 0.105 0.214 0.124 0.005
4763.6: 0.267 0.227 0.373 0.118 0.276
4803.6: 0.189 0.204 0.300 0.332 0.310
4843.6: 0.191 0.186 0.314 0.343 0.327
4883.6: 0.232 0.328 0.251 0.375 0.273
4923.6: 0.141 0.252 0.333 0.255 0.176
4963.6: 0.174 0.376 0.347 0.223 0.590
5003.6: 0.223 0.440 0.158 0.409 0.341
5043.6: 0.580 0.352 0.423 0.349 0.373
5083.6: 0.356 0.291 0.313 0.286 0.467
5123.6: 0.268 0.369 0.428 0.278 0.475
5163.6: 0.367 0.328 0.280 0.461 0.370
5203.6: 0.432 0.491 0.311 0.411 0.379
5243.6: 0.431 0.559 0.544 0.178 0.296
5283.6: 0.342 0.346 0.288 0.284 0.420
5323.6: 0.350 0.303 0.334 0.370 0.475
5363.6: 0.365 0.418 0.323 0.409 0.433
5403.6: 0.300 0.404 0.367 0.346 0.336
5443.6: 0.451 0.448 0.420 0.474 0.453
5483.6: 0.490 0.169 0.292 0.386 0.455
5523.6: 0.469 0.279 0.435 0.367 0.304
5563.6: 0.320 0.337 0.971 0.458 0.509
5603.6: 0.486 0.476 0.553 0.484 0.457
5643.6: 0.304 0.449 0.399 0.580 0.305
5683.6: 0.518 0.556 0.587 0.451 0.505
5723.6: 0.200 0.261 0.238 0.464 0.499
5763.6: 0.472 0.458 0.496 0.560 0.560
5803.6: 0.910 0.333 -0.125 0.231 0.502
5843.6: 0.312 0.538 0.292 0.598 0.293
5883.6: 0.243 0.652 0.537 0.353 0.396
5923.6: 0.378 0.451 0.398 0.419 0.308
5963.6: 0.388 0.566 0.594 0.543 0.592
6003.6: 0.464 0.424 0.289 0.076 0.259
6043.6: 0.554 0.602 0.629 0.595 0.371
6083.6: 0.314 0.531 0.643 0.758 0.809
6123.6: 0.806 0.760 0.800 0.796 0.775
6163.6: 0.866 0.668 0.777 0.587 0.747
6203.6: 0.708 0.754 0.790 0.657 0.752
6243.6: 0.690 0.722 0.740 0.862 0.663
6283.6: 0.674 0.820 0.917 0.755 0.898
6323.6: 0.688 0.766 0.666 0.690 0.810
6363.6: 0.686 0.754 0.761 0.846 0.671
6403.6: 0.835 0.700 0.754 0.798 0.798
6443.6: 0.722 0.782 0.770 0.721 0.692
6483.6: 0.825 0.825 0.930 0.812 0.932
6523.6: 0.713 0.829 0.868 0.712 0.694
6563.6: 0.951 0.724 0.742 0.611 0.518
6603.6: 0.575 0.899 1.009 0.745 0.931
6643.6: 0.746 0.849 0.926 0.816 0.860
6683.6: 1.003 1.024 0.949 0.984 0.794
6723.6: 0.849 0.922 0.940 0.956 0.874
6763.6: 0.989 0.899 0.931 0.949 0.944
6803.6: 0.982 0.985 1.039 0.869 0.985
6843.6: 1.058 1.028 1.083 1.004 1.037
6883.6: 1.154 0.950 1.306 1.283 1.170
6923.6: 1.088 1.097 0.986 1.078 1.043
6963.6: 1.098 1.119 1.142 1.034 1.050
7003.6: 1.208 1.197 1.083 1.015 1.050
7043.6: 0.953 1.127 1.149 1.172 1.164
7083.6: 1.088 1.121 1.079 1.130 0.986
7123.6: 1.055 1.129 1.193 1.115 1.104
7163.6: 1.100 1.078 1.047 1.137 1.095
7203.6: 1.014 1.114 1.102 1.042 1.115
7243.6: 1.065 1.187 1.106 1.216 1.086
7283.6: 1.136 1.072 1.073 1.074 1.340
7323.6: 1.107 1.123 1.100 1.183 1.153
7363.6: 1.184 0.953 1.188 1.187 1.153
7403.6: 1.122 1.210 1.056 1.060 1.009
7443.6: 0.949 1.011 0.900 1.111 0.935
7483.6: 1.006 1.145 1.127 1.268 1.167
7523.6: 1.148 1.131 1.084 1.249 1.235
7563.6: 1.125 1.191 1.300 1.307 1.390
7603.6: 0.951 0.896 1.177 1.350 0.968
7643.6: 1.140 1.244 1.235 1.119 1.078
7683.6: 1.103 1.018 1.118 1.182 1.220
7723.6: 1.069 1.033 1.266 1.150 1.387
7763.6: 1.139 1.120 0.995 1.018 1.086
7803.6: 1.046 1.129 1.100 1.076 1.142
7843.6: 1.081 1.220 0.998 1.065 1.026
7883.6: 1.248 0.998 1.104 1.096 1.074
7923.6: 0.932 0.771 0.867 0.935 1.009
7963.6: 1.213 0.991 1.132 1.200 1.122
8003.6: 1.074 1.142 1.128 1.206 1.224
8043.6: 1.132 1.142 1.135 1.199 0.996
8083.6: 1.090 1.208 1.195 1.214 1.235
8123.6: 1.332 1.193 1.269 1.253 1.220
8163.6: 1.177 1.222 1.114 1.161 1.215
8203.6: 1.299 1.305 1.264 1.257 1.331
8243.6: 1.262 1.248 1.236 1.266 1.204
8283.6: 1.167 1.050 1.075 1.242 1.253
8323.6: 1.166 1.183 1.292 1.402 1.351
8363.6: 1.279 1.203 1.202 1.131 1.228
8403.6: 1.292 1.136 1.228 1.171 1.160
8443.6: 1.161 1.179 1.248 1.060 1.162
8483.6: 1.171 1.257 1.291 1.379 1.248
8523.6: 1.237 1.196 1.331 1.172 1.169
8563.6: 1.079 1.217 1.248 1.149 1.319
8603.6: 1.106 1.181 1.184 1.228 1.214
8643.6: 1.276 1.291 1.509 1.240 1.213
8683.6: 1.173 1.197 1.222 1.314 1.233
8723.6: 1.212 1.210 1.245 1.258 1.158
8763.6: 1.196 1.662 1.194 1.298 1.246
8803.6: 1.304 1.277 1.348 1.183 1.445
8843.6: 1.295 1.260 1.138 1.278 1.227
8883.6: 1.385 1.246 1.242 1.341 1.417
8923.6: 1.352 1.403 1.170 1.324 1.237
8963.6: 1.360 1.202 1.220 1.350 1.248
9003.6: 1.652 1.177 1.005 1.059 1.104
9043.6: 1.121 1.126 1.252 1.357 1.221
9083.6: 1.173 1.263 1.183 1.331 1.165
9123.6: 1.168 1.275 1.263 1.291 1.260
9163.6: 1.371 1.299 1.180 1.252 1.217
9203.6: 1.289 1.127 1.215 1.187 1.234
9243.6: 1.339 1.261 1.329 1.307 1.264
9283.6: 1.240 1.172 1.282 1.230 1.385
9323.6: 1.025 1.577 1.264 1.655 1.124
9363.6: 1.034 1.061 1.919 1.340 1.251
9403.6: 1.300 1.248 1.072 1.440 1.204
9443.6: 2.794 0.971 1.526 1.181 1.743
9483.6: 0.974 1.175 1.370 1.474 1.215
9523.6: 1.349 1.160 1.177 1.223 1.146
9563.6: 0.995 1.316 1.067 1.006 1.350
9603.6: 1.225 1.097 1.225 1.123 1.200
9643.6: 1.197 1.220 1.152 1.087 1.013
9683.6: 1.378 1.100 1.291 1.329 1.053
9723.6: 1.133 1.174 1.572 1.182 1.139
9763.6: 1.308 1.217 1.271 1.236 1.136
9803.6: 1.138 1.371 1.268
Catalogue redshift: 0.532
